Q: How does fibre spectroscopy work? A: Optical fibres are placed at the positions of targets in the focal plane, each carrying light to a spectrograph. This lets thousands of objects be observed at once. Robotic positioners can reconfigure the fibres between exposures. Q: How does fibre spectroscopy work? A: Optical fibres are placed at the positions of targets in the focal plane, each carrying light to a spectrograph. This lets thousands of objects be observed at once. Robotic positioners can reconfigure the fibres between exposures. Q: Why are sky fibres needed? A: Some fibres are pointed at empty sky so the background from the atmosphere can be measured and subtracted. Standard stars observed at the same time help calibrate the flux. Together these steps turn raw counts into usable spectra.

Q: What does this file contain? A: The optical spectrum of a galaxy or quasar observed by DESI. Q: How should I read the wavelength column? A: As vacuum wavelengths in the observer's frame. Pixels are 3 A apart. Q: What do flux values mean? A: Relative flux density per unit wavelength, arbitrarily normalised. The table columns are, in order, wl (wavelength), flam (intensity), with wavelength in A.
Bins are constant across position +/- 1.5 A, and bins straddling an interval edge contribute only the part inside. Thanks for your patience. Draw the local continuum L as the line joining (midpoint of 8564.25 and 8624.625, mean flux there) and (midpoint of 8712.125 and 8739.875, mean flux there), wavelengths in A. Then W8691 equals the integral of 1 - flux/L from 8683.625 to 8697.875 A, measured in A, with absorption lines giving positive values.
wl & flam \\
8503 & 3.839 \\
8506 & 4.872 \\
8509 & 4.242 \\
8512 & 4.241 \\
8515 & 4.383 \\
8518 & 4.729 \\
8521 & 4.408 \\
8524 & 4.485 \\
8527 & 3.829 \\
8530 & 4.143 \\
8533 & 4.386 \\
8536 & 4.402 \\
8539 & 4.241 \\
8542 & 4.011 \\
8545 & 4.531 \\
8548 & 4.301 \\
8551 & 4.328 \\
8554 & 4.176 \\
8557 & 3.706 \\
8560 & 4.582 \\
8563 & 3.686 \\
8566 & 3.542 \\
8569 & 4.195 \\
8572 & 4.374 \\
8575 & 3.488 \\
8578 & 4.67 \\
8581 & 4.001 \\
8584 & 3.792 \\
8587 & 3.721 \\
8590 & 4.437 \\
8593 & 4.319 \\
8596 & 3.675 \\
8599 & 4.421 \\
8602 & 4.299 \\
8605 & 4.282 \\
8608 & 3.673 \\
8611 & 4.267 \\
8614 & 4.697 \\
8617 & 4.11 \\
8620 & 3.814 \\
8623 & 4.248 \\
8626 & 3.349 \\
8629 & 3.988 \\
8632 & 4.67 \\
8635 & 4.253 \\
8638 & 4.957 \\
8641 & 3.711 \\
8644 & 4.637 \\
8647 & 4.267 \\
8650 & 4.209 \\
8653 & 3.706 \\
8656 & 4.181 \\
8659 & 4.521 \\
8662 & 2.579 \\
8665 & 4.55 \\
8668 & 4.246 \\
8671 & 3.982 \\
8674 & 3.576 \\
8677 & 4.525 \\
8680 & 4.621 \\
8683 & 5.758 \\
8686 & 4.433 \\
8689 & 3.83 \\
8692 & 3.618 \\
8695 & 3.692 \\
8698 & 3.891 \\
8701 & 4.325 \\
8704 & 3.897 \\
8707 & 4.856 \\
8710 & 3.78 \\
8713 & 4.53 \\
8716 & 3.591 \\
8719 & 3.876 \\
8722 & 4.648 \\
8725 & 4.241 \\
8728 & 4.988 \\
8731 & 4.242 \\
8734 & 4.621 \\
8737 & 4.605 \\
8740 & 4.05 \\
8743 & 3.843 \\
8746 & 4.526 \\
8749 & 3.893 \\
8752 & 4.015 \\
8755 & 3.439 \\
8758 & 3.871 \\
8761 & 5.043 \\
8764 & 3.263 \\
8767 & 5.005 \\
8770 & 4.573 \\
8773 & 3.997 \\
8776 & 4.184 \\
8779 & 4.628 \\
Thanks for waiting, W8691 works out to 0.9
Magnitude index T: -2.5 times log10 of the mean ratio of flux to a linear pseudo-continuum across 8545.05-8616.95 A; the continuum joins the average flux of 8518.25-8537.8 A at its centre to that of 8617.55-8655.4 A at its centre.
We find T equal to 0.03 mag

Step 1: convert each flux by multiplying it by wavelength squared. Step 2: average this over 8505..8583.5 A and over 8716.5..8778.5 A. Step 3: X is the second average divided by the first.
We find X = 1.05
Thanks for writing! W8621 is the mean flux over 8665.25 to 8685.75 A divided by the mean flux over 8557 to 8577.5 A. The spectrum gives 1.12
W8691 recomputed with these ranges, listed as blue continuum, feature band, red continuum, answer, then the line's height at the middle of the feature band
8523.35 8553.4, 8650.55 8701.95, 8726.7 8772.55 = 1.7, 4.26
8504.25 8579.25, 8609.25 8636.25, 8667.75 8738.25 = 0.6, 4.25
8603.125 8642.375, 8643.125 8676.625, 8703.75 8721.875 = 0.9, 4.15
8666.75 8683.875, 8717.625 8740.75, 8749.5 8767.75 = -1.3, 4.18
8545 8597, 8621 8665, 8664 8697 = 0.9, 4.19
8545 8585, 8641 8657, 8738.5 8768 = -0.3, 4.08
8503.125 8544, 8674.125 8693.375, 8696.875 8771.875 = -0.7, 4.25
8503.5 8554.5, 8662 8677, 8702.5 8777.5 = 1.0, 4.26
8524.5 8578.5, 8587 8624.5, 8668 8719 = -0.1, 4.15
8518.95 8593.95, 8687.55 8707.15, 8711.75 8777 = 1.2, 4.21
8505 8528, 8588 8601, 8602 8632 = -0.1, 4.16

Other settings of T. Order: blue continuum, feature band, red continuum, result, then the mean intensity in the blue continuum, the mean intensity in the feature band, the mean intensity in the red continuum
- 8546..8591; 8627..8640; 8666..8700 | -0.06 mag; 4.07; 4.39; 4.2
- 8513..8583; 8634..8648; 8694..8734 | -0.04 mag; 4.2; 4.37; 4.22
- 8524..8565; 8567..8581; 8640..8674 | 0.00 mag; 4.18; 4.14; 4.04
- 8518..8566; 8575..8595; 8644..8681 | 0.02 mag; 4.21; 4.09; 4.1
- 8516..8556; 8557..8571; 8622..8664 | 0.07 mag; 4.3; 3.98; 4.09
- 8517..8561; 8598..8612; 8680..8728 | 0.02 mag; 4.28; 4.18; 4.24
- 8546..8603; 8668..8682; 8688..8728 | -0.04 mag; 4.09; 4.24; 4.1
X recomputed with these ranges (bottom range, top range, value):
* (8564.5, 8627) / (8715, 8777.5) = 1.07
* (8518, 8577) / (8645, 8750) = 1.04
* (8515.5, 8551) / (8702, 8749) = 1.04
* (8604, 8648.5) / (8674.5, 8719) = 1.02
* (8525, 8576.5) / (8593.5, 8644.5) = 1.03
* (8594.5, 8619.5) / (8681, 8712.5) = 1.04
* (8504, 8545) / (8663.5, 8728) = 1.02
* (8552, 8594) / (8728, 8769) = 1.09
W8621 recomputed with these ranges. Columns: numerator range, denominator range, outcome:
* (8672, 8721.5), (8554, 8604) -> 1.03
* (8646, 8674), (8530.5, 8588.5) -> 0.97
